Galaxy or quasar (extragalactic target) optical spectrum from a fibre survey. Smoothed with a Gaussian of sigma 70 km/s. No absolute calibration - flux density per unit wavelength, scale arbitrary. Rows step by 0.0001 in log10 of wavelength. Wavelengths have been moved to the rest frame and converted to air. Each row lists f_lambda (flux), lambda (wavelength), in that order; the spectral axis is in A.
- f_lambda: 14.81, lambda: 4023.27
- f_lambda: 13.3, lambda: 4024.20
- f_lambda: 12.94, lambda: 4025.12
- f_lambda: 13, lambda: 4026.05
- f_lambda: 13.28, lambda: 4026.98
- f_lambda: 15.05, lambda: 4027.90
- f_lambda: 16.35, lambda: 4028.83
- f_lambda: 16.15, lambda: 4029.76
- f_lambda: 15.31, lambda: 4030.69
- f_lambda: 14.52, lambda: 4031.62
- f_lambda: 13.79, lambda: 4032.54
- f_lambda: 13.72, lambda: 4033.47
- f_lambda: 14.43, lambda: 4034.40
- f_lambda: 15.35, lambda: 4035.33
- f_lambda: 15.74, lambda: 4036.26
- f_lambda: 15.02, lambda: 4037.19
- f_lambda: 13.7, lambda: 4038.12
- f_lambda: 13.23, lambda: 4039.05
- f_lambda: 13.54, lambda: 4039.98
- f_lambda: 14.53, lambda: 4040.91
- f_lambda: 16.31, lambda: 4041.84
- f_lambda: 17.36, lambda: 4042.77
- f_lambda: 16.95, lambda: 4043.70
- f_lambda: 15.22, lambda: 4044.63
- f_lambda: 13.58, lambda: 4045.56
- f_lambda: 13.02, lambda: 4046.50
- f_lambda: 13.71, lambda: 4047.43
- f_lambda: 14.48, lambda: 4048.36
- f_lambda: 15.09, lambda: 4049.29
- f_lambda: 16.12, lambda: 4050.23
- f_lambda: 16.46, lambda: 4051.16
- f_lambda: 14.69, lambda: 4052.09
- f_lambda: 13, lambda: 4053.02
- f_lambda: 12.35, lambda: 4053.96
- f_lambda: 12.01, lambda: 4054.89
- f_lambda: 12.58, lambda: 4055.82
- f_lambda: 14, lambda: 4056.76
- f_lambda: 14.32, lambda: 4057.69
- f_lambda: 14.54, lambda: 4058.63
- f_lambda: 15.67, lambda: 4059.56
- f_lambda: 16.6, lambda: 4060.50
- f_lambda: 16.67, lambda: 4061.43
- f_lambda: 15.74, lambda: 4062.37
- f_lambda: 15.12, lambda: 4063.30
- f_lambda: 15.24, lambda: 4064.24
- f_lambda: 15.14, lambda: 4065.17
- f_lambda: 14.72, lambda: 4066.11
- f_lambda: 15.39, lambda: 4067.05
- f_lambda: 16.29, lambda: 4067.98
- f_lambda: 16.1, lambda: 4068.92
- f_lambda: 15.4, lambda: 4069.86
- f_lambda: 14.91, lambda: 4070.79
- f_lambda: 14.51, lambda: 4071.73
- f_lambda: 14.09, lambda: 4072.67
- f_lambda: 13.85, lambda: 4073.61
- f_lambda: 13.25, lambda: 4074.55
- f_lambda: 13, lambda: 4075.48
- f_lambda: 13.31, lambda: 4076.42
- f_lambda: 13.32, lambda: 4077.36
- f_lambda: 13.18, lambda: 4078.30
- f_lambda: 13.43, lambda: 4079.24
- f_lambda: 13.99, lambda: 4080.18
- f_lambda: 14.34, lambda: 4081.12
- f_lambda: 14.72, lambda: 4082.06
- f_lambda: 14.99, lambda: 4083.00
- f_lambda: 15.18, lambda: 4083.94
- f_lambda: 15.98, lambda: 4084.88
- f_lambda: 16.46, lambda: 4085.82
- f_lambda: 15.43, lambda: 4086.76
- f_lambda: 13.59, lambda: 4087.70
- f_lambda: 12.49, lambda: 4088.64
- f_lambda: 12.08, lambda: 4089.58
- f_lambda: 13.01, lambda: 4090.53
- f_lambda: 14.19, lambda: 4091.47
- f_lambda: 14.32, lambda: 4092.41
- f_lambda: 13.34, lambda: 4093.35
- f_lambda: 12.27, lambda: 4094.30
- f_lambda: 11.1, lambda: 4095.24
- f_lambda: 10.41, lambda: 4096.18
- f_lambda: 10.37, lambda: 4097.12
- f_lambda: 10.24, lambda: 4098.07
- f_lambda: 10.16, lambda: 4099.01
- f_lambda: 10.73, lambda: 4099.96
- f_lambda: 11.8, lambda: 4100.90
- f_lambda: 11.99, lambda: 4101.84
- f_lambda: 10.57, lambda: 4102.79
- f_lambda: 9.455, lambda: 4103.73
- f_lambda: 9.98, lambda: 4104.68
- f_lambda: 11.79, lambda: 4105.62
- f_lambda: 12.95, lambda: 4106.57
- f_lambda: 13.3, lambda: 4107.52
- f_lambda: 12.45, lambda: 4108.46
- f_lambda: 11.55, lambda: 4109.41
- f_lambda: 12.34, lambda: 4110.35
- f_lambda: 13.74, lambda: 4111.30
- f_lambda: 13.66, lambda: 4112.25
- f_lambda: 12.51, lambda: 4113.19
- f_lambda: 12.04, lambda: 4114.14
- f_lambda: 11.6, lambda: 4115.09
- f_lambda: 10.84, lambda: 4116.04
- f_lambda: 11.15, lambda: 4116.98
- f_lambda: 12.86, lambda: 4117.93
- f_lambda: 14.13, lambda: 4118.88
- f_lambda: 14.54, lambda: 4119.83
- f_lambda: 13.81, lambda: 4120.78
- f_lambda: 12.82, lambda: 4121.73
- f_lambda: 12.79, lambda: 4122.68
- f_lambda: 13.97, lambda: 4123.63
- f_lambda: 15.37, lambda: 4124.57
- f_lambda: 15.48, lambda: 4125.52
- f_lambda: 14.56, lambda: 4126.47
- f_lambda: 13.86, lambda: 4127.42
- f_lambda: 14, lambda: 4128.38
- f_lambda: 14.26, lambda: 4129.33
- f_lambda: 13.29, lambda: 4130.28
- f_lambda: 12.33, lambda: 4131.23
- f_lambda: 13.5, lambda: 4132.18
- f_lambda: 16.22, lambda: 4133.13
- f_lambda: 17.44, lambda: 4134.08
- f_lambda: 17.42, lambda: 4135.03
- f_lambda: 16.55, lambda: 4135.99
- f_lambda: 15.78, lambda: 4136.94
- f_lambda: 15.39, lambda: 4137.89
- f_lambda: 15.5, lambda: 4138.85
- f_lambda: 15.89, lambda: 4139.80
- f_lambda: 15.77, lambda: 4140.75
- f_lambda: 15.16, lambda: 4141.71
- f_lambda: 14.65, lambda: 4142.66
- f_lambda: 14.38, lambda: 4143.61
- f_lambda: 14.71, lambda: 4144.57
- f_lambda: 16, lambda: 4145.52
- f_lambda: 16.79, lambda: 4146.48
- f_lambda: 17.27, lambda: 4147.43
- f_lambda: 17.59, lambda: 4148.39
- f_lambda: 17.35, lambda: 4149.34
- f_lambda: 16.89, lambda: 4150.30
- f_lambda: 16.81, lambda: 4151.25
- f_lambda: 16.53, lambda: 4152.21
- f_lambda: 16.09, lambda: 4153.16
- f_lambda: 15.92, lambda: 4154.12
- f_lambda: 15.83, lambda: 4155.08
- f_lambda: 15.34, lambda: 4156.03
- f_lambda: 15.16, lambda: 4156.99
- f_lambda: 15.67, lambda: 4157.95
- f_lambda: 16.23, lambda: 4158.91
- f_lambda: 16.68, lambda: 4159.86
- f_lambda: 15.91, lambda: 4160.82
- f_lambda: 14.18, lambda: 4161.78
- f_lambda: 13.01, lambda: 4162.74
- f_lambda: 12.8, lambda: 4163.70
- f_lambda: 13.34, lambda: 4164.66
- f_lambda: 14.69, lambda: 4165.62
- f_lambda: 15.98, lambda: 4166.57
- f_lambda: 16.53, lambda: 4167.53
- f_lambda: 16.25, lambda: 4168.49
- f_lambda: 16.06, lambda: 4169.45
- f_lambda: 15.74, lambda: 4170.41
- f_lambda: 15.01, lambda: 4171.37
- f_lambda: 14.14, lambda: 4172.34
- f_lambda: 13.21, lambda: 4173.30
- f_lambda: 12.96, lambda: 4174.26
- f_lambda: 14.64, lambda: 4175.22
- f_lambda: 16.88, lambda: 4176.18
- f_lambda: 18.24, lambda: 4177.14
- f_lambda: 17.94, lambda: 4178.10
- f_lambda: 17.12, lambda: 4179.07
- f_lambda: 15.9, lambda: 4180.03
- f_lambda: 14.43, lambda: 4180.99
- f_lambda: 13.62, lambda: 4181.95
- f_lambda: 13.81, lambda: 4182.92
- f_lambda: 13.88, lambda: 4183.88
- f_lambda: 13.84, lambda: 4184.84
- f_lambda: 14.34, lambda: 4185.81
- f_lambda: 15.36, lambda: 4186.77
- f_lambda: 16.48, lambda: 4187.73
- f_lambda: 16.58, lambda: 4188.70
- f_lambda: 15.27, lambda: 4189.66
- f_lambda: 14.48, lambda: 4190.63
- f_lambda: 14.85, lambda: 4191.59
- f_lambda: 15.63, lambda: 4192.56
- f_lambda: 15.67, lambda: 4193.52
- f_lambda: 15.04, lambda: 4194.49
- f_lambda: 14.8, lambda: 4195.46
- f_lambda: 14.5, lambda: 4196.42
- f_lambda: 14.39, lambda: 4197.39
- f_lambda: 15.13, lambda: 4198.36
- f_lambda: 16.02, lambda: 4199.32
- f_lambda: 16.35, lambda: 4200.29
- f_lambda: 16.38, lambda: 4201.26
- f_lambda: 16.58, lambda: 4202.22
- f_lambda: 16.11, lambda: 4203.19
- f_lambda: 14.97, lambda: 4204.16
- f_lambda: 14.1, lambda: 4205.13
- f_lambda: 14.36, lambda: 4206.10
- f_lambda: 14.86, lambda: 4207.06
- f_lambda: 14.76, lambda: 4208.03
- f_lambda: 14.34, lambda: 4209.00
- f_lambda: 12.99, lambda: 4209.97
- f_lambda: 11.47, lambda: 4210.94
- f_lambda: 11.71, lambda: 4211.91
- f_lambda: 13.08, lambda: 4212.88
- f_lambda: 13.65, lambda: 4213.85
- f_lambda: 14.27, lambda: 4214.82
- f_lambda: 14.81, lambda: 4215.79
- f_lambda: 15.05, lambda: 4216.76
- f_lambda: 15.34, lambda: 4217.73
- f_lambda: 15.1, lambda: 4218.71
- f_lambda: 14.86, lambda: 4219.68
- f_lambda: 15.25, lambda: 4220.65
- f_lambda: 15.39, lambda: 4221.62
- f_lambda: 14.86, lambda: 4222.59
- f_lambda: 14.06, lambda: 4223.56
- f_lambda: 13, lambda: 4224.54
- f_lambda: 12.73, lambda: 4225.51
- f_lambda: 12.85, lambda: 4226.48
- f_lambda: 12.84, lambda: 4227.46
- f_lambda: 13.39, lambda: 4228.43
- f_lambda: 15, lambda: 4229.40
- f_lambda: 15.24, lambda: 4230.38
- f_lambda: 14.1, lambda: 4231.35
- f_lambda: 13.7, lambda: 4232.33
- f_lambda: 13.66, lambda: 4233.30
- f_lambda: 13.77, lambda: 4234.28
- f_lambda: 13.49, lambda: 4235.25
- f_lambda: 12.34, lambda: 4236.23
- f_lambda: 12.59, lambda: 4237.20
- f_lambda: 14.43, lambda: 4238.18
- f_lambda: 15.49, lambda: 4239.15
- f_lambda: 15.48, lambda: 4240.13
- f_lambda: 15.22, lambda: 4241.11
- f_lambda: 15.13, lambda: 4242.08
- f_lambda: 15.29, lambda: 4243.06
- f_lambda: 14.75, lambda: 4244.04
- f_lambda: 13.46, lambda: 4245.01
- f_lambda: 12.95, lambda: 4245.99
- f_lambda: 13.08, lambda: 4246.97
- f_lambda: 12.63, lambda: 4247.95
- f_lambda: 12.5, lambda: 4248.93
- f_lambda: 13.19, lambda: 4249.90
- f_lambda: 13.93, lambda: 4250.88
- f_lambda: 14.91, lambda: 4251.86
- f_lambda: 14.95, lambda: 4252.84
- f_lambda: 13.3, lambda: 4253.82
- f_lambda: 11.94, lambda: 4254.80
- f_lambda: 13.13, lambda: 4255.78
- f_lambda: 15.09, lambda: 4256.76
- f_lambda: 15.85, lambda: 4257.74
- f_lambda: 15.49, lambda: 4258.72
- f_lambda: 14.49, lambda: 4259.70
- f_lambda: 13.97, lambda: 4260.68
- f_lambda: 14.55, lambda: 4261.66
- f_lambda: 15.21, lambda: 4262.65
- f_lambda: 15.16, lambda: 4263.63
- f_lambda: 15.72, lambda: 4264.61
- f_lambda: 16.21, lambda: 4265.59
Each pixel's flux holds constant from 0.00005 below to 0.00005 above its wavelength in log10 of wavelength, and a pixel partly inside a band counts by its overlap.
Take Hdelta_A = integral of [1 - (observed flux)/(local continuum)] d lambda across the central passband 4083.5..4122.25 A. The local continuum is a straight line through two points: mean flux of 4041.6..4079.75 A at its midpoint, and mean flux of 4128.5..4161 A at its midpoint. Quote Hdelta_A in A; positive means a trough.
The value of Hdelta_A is 6.83 A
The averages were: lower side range 14.6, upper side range 15.8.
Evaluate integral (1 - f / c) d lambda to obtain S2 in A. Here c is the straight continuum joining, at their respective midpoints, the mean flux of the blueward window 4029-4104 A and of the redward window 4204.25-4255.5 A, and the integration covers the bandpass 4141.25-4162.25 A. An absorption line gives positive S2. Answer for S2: -2.9 A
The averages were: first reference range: 14.1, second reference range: 14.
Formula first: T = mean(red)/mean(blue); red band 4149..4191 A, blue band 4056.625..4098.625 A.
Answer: 1.1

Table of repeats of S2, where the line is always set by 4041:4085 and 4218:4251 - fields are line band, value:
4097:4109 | 2.7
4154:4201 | -3.3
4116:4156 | -2.0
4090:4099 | 1.6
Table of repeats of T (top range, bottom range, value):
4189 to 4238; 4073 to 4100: 1.09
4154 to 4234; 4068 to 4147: 1.09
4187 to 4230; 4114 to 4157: 0.98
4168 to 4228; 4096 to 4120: 1.26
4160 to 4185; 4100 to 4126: 1.20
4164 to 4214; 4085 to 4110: 1.23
